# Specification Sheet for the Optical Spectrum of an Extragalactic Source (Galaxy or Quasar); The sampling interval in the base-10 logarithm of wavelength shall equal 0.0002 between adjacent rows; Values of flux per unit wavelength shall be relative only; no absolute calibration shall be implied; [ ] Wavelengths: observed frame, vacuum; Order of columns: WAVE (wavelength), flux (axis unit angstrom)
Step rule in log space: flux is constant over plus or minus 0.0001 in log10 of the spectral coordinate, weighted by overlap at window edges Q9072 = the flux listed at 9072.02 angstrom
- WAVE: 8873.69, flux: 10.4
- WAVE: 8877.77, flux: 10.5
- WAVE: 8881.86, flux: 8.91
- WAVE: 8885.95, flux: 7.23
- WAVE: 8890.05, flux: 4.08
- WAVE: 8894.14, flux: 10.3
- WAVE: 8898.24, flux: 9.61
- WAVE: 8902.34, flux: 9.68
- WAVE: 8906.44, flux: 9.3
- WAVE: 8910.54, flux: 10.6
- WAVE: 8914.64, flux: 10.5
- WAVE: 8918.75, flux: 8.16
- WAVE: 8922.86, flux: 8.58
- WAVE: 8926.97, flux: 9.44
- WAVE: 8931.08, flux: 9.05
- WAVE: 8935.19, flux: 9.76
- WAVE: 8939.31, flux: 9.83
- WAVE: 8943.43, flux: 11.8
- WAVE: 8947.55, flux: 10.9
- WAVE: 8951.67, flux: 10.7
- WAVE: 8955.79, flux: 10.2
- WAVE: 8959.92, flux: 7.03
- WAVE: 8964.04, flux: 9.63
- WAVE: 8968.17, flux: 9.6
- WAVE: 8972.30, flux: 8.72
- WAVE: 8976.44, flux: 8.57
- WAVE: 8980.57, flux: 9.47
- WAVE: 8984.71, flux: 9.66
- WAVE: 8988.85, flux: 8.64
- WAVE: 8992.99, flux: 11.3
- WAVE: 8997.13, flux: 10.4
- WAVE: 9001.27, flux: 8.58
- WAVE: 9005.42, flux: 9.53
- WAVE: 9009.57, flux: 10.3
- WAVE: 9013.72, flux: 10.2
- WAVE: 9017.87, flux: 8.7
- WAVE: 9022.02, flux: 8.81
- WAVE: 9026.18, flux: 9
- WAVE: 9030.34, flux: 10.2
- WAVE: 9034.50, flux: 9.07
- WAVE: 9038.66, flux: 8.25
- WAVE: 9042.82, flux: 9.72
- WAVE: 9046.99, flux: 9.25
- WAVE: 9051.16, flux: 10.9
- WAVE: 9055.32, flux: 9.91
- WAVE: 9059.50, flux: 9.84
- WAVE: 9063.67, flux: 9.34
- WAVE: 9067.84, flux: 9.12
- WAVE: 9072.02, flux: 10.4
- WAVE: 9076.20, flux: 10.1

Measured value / 10.4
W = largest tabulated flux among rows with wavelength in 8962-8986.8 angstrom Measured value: 9.66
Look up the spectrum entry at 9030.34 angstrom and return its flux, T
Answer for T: 10.2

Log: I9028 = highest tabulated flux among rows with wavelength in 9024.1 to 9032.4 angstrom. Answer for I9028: 10.2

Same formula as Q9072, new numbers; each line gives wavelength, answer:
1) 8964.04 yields 9.63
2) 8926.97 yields 9.44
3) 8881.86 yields 8.91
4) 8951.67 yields 10.7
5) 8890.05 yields 4.08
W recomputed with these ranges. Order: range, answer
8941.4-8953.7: 11.8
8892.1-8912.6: 10.6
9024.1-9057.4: 10.9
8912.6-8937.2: 10.5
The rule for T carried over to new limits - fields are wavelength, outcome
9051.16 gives 10.9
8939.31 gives 9.83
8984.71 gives 9.66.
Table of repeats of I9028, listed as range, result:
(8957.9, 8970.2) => 9.63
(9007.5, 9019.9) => 10.3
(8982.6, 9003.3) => 11.3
